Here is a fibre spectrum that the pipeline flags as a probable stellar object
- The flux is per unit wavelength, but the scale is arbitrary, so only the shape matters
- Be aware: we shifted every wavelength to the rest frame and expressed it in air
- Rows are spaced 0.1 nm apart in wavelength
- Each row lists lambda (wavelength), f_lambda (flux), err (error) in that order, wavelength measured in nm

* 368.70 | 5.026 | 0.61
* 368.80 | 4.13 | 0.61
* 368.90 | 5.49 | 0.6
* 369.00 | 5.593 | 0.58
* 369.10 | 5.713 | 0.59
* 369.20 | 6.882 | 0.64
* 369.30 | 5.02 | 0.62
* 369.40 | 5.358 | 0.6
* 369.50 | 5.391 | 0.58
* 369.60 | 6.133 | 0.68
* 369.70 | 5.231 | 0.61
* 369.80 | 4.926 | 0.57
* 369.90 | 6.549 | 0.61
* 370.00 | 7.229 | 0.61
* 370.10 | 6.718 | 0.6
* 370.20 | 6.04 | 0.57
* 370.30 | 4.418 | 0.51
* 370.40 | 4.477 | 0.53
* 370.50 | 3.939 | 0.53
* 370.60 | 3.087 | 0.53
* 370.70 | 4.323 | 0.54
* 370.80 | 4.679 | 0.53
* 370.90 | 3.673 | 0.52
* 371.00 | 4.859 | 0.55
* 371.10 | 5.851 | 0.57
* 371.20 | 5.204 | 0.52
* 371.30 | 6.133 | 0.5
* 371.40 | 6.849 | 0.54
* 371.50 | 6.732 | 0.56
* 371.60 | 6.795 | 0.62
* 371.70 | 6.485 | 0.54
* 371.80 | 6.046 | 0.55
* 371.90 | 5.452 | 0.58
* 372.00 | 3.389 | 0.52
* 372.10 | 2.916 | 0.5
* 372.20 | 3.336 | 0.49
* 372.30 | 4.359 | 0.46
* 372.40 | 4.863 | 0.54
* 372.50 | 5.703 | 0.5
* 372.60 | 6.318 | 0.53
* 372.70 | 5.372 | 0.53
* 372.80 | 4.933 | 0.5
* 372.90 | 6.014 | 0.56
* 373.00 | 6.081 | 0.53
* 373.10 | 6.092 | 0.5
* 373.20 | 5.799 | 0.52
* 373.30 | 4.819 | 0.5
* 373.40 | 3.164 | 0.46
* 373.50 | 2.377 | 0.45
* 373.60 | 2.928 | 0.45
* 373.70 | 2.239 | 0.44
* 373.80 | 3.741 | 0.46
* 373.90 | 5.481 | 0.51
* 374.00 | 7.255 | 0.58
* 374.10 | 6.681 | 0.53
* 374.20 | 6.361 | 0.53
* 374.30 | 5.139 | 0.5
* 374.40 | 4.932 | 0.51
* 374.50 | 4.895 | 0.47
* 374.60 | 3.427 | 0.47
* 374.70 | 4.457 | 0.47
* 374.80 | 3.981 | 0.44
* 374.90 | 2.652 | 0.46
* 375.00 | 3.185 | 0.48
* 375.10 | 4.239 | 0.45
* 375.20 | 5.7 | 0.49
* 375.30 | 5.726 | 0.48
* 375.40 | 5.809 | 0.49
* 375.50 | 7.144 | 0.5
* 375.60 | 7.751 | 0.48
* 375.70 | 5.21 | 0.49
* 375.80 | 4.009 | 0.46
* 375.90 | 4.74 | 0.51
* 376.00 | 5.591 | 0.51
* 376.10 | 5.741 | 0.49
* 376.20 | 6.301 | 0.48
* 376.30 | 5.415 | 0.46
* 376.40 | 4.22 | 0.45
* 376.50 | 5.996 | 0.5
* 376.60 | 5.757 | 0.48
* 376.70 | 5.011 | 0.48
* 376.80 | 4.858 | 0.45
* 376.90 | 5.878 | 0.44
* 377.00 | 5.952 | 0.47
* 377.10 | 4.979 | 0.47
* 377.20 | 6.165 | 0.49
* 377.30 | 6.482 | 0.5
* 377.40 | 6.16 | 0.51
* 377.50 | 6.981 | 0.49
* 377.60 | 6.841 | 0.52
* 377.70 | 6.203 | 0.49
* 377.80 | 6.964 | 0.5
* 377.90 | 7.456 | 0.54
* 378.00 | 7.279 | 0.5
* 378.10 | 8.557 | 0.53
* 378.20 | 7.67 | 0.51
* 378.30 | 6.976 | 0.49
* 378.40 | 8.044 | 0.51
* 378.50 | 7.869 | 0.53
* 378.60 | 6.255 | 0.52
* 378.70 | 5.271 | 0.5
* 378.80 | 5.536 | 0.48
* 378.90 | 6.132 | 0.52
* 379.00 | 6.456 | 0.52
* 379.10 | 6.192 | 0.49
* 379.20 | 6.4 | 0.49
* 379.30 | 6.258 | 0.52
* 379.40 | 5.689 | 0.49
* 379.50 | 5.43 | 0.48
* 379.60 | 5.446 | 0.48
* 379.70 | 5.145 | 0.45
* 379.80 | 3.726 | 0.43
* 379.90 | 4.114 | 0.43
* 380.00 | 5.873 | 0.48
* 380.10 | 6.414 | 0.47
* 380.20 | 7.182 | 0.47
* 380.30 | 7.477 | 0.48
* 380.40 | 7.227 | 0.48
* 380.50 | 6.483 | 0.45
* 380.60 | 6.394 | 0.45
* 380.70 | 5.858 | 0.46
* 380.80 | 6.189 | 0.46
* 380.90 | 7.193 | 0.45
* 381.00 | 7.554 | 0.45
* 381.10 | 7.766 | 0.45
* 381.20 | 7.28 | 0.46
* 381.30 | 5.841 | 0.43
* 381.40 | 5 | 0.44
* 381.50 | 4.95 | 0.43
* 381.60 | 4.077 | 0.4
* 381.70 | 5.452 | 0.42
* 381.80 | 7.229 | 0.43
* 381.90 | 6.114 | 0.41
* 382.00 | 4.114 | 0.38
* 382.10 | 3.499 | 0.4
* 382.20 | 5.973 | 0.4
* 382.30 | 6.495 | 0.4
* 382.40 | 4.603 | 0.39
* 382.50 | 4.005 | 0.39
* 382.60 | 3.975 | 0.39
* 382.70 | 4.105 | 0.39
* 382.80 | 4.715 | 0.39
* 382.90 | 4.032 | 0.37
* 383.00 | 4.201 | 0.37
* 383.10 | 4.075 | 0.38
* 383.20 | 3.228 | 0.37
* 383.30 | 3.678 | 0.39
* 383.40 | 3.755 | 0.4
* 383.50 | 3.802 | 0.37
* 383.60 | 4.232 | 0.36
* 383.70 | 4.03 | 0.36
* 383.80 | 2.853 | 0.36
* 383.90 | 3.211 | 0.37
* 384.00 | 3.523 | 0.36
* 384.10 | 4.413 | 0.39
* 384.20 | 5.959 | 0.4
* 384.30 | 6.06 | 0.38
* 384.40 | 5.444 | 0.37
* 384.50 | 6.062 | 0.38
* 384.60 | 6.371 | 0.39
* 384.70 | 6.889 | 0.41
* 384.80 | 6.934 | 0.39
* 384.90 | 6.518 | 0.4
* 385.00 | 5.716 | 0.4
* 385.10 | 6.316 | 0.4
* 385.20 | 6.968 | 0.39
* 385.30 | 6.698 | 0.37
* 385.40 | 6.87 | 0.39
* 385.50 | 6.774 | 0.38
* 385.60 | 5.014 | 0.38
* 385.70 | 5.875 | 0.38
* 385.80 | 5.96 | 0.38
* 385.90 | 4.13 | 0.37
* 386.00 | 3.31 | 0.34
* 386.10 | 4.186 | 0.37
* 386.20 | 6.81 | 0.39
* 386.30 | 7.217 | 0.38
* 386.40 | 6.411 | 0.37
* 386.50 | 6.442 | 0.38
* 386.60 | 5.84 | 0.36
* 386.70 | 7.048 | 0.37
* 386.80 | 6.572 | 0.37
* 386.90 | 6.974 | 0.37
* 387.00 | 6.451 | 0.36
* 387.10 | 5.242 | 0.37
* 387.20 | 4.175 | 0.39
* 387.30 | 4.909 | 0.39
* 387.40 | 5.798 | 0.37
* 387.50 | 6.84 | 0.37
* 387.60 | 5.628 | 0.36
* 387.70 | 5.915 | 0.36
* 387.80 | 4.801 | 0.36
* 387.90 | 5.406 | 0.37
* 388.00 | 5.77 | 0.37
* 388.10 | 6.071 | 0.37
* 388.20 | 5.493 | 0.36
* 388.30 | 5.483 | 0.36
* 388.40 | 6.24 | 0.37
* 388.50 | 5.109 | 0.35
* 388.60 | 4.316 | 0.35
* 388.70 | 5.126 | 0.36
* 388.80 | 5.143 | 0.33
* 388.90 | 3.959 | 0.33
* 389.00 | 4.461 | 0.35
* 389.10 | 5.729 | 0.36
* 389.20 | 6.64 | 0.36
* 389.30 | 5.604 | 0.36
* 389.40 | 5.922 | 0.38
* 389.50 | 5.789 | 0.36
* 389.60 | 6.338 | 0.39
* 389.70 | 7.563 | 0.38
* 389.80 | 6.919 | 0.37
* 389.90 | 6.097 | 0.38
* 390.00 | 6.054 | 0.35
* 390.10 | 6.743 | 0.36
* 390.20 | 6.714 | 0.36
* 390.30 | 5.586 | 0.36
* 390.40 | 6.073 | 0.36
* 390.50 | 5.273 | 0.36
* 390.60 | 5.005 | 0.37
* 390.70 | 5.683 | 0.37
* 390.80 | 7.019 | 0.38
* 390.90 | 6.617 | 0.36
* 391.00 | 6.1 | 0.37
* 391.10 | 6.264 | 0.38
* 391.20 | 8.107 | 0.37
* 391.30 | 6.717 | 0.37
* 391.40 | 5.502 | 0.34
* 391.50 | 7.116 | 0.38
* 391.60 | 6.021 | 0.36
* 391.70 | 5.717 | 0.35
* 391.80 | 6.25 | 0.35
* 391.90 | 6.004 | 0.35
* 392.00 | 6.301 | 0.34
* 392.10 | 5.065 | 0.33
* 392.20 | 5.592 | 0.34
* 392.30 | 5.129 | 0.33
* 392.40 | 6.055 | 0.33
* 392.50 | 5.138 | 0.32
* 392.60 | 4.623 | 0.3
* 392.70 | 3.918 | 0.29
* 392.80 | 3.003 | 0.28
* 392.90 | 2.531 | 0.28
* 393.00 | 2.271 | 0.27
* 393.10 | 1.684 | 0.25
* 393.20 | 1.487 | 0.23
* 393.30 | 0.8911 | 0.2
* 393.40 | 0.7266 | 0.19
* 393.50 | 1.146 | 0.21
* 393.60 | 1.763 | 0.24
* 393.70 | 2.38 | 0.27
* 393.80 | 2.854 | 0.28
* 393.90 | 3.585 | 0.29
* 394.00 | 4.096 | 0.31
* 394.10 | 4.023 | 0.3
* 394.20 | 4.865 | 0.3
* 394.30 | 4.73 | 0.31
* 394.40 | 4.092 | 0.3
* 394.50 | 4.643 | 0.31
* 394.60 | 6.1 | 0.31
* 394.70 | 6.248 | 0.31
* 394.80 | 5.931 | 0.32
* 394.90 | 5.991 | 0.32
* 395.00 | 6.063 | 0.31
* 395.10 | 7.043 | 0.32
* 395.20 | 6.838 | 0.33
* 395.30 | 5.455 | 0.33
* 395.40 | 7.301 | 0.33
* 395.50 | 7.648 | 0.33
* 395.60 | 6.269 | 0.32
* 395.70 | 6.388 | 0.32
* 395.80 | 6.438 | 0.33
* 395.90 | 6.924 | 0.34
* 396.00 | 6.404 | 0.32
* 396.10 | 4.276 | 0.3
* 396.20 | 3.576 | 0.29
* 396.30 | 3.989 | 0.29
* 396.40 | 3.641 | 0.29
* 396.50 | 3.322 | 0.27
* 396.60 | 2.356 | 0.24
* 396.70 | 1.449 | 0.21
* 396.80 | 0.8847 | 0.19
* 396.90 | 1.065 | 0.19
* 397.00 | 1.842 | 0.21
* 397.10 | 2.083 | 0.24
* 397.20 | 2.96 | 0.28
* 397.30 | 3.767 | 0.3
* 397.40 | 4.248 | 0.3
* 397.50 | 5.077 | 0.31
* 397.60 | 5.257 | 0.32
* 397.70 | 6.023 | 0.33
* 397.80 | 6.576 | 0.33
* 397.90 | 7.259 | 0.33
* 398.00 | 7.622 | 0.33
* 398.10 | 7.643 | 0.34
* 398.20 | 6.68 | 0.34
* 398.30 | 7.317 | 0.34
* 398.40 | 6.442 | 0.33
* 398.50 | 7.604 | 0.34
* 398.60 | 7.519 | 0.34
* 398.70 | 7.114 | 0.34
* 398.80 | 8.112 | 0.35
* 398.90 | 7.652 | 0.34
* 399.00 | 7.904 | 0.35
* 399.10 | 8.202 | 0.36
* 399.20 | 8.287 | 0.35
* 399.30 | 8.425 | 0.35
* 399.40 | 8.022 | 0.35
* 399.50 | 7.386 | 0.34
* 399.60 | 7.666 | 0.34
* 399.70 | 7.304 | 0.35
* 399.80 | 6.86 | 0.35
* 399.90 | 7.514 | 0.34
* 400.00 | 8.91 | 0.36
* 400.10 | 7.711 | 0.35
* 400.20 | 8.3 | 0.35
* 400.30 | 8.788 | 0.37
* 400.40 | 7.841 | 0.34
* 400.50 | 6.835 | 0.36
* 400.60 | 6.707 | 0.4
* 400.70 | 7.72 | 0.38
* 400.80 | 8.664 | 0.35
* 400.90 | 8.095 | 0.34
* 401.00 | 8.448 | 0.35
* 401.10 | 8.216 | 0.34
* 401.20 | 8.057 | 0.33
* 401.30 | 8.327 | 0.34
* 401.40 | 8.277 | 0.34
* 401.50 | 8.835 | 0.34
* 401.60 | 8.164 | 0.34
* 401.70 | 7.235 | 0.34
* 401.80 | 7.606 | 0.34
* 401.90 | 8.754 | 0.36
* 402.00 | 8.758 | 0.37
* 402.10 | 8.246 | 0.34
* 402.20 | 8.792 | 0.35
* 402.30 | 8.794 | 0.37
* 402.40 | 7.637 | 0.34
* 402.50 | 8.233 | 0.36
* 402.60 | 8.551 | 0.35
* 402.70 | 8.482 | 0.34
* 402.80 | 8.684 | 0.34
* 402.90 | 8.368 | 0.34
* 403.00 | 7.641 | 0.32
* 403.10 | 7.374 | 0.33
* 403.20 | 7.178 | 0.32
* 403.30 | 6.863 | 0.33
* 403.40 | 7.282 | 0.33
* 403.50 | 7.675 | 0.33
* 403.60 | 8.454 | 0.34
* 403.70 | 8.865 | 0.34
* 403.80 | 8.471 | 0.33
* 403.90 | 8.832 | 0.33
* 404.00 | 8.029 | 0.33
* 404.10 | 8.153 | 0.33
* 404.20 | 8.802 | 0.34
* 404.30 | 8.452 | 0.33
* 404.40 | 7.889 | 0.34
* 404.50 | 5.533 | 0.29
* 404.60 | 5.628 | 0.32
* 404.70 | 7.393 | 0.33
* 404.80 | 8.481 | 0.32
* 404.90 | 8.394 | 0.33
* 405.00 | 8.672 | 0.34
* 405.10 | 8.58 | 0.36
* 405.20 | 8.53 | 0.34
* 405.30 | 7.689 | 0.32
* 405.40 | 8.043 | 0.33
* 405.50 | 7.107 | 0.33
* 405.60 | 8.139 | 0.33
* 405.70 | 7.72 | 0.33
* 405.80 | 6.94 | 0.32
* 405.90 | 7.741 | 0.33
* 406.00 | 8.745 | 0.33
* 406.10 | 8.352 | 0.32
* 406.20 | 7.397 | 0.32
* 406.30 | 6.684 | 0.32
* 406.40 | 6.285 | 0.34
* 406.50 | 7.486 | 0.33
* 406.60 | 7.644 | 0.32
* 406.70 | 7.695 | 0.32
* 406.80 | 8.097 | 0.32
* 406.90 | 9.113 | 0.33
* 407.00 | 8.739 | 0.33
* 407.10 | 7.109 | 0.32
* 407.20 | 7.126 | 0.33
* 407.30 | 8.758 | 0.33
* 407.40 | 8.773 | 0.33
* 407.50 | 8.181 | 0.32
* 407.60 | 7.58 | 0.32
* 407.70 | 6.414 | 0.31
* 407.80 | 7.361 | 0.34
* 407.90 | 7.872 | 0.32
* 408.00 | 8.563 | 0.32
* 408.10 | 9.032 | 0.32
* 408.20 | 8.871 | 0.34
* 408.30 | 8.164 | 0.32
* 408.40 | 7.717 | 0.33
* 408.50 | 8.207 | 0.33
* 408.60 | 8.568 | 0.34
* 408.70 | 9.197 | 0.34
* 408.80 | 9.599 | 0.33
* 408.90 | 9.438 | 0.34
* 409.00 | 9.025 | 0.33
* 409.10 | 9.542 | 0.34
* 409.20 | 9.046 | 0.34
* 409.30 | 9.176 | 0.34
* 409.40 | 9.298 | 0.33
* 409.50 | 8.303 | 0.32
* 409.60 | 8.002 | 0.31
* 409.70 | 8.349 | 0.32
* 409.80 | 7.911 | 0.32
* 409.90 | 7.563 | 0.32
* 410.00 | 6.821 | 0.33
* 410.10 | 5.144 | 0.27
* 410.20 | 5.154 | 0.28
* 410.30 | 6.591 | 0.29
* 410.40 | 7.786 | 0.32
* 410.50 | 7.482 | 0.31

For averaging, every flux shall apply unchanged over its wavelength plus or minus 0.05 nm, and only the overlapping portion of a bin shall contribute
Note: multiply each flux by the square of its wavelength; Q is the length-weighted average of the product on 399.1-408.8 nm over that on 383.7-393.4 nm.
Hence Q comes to 1.57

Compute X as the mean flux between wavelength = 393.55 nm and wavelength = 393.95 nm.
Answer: 2.65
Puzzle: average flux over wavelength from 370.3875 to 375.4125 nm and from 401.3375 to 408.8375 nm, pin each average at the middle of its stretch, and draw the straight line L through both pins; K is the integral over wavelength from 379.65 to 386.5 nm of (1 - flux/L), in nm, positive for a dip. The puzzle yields 0.49 nm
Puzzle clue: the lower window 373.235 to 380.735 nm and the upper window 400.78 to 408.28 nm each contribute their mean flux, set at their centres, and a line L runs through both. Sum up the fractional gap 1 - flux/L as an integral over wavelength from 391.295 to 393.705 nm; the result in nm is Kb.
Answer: 0.99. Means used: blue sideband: 5.66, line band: 4.11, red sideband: 7.99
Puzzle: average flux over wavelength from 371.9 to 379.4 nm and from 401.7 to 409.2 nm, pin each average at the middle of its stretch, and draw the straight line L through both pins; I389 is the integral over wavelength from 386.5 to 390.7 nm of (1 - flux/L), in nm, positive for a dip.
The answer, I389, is 0.53 nm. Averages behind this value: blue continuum 5.5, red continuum 8.07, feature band 5.78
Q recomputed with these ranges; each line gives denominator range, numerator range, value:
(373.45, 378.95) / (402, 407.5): 1.64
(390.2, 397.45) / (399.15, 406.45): 1.79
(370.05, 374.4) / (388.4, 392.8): 1.27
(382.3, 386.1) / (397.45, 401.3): 1.63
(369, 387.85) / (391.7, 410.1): 1.38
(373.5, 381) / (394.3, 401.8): 1.23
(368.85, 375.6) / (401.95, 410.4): 1.85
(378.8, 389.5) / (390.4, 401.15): 1.08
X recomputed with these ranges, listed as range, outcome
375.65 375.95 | 4.65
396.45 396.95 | 1.82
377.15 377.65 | 6.53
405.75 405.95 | 7.34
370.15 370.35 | 5.23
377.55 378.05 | 6.95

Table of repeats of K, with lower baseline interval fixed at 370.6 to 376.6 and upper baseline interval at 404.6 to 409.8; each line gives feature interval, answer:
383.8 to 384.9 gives 0.12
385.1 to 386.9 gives 0.05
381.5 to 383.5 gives 0.44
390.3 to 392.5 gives 0.21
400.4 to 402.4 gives -0.13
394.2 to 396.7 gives 0.59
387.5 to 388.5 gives 0.11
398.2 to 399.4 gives -0.05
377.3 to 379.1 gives -0.44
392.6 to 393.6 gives 0.70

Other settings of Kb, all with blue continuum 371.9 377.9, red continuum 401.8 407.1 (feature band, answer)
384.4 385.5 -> -0.07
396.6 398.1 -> 0.66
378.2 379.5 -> -0.21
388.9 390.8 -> 0.17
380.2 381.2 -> -0.21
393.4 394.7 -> 0.62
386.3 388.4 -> 0.15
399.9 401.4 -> -0.09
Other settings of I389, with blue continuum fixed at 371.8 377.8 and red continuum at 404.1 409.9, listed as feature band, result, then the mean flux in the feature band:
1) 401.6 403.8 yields -0.11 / 8.08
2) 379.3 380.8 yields -0.07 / 5.91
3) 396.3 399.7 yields 0.76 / 5.68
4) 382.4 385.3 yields 0.55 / 4.85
